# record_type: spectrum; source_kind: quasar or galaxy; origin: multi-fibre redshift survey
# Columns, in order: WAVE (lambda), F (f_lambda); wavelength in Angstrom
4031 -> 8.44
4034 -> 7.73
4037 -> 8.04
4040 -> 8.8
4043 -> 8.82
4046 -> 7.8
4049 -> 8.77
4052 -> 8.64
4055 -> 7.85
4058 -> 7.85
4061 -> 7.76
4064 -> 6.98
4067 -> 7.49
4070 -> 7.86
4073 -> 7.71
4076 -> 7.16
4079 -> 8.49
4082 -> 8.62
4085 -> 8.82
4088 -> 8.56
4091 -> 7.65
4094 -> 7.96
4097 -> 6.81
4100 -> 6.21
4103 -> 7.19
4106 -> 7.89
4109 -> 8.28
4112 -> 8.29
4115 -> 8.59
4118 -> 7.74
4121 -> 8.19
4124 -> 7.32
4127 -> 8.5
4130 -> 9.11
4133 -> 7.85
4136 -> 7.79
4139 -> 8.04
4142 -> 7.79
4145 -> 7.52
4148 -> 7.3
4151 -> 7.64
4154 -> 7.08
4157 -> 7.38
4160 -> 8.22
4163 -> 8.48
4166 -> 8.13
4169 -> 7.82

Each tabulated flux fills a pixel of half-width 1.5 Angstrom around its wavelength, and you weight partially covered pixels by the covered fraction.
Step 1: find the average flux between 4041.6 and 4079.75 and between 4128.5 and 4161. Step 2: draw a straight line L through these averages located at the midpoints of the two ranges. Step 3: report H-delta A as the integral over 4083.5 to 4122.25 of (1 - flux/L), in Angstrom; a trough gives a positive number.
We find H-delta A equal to -0.02 Angstrom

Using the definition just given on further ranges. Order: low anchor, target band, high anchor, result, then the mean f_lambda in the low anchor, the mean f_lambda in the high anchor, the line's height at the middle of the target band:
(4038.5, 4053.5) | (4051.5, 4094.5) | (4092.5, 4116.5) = 1.0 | 8.57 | 7.65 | 8.14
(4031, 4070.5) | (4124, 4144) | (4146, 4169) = -0.7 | 8.05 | 7.75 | 7.81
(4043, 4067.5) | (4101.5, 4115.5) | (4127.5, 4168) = -0.2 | 7.97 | 7.89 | 7.92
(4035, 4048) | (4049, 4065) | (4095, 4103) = 0.0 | 8.36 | 6.73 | 7.92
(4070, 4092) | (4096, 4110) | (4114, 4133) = 1.6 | 8.14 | 8.2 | 8.17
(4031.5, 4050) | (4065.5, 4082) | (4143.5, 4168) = 0.7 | 8.32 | 7.72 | 8.15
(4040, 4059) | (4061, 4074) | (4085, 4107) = 0.8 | 8.34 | 7.55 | 8.03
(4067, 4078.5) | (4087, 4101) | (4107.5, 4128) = 0.8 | 7.64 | 8.12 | 7.87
